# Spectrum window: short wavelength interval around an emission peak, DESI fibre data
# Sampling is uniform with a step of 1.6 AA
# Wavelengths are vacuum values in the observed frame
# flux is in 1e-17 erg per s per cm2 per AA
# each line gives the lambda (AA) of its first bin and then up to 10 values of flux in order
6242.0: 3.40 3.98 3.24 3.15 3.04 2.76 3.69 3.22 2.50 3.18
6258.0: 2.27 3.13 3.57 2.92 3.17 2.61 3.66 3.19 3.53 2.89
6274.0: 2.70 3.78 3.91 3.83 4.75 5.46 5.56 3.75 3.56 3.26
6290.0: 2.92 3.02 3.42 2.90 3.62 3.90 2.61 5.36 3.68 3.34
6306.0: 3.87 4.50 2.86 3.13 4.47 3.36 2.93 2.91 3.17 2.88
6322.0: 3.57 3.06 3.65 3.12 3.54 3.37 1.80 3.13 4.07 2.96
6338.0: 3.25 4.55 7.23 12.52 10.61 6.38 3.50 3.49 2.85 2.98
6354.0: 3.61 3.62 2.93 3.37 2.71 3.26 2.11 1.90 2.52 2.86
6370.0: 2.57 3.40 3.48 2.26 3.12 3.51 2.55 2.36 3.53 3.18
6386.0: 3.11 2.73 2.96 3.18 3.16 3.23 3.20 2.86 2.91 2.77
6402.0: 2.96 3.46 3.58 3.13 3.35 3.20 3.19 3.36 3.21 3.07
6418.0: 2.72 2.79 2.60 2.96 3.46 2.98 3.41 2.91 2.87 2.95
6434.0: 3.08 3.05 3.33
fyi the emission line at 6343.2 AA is [O III]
